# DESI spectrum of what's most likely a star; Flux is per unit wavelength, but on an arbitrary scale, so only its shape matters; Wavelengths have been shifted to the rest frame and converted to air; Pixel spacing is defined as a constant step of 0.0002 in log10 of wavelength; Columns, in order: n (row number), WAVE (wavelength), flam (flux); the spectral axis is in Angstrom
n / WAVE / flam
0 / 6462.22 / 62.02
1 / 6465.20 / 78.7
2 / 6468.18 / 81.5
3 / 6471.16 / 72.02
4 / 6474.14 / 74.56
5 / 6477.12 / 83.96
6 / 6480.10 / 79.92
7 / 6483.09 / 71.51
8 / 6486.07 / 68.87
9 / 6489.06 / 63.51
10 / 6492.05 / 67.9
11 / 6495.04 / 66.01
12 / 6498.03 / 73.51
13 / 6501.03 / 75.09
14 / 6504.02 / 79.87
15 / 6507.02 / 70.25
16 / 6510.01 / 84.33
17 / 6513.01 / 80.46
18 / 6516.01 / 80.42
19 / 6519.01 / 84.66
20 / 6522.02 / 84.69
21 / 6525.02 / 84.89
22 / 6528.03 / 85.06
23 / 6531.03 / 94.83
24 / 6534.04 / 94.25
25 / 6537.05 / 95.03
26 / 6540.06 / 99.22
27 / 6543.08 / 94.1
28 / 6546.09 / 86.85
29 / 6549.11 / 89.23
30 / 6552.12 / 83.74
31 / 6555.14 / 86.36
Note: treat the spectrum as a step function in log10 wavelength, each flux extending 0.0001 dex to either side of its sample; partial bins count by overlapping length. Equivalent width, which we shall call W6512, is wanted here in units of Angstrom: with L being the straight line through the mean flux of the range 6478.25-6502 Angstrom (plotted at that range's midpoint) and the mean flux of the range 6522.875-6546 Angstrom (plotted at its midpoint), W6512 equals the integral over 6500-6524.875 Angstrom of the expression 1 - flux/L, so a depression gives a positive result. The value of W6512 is 0.4 Angstrom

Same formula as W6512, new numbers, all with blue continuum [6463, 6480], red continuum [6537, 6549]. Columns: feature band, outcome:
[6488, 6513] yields 3.2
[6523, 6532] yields 0.2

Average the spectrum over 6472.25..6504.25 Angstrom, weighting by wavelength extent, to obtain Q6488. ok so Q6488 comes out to 72.9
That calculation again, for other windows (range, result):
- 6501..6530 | 81.5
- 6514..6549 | 89.3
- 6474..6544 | 80.7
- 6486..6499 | 67.6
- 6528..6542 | 94.6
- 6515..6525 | 83.6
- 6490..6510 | 72.8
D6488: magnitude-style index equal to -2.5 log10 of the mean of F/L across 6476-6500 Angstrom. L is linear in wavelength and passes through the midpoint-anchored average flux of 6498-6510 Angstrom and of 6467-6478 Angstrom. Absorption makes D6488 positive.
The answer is 0.07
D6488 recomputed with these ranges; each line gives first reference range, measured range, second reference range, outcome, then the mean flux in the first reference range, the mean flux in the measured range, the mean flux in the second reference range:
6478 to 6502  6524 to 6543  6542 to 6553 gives -0.10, 71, 92.5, 88.6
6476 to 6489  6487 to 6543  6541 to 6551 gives 0.02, 74.5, 81.5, 90.3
